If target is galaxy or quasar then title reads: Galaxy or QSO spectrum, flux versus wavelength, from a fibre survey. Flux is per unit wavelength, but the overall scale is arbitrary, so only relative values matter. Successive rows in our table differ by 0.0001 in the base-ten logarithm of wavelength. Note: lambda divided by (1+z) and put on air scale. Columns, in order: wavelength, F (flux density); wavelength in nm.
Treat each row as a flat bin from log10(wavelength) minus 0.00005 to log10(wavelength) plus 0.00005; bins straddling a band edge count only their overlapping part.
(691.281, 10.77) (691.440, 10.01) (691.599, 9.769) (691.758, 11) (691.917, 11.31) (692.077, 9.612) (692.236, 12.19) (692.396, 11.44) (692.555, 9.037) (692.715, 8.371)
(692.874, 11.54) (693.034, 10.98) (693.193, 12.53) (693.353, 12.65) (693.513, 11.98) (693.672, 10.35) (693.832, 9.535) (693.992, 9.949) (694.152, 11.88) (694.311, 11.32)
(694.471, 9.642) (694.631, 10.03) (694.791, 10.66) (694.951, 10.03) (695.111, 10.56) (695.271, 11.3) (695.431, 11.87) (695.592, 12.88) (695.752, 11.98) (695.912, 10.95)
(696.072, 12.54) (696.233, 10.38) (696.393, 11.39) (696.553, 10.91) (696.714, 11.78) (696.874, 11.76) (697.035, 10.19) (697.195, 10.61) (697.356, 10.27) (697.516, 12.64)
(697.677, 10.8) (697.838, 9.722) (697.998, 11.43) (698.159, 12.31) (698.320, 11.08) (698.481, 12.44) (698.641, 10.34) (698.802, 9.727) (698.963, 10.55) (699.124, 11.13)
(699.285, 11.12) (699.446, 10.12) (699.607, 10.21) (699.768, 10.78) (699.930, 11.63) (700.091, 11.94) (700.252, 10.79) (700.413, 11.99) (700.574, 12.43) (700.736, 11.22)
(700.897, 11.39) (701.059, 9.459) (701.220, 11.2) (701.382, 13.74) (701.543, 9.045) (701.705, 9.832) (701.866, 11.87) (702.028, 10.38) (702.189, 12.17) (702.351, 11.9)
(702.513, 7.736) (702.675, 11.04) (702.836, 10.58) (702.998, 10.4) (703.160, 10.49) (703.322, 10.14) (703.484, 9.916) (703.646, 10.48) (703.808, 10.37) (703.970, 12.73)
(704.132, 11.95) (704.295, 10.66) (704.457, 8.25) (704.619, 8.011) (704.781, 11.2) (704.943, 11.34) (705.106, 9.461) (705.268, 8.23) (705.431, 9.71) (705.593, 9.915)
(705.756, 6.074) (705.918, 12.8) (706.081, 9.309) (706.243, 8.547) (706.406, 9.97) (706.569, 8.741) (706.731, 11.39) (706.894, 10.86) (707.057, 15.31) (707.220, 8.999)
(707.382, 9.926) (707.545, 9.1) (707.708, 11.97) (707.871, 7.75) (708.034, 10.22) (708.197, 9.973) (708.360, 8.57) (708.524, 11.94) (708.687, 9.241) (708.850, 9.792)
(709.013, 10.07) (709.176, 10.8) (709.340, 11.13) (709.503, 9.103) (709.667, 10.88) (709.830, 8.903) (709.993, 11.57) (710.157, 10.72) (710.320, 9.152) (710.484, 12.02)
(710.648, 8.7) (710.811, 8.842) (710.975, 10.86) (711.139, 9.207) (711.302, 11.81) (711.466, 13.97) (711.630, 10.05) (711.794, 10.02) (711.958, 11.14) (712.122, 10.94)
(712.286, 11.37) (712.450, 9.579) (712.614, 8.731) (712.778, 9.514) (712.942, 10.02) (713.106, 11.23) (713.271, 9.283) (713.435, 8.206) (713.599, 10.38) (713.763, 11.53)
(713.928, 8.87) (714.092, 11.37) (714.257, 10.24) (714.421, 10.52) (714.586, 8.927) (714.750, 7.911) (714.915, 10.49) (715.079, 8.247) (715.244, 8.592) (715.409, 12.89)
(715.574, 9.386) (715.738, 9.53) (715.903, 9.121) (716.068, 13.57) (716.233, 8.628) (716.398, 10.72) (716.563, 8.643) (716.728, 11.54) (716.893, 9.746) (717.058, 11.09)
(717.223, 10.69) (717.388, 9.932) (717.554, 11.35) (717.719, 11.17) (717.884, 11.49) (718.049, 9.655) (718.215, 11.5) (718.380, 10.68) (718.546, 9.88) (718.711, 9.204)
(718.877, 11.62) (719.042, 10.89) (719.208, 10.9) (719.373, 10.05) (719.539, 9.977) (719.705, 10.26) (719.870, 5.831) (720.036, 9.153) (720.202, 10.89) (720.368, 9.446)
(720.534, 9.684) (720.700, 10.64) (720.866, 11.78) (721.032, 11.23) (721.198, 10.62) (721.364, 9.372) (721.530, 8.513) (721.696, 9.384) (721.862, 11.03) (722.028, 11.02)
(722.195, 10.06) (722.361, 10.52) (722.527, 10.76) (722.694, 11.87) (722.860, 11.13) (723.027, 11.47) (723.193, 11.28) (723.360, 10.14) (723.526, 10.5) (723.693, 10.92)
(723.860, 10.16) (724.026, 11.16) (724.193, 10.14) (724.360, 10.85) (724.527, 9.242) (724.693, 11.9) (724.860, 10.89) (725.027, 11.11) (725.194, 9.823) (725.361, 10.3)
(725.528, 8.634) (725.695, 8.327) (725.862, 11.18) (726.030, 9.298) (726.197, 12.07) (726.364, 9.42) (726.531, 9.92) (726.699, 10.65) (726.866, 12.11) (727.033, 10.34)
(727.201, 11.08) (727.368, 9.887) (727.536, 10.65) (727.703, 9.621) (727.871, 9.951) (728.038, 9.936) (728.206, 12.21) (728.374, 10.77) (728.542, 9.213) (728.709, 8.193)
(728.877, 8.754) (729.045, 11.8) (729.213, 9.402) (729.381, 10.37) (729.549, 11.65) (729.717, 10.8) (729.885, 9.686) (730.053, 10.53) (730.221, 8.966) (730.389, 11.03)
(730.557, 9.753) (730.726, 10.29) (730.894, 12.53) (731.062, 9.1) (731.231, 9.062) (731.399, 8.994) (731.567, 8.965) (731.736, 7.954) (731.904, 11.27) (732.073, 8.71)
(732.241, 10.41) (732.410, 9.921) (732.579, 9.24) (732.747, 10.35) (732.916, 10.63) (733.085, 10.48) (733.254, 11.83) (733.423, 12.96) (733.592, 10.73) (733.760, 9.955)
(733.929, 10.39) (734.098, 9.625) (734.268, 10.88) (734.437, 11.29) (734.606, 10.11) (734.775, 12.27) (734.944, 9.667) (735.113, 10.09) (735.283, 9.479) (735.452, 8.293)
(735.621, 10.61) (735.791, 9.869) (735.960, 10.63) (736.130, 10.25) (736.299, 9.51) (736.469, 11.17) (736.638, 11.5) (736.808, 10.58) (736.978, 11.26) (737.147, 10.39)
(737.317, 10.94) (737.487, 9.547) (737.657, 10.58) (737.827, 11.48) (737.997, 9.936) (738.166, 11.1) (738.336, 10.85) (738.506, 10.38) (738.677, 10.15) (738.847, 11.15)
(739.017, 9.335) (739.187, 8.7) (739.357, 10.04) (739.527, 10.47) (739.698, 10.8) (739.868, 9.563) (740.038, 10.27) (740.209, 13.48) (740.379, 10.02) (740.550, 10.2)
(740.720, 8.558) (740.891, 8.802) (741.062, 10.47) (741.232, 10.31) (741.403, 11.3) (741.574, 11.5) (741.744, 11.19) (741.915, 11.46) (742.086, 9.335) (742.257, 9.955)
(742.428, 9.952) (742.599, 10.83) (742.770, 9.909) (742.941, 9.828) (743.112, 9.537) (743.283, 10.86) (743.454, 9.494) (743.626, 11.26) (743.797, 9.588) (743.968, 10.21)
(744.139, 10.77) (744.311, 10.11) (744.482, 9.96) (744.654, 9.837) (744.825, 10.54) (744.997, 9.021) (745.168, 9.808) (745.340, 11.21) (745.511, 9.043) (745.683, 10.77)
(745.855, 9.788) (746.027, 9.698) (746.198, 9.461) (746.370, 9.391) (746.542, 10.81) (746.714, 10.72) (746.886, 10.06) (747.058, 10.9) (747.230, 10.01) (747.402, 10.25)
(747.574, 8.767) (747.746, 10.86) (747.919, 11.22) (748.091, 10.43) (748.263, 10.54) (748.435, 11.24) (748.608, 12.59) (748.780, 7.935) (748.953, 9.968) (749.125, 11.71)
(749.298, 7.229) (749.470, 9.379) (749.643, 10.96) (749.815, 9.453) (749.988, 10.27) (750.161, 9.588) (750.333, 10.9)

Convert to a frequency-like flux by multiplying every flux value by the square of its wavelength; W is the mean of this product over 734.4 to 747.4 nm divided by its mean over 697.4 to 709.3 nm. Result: 1.08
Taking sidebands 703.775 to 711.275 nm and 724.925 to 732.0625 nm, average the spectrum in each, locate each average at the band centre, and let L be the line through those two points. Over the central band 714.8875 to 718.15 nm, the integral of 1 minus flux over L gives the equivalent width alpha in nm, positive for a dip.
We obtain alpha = -0.07 nm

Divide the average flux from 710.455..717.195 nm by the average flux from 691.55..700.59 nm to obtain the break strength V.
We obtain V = 0.92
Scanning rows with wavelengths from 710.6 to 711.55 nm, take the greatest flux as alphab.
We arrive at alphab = 13.97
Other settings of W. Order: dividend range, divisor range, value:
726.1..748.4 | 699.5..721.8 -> 1.08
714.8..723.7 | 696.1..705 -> 1.00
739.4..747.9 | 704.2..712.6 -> 1.11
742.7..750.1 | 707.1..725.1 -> 1.07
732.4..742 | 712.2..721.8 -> 1.10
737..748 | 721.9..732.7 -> 1.04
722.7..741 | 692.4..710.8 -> 1.06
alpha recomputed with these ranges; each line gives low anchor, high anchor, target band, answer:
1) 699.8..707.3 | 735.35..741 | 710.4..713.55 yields 0.06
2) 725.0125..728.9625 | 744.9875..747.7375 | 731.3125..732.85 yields 0.08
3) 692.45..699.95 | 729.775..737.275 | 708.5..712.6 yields 0.11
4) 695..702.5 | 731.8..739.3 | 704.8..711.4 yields 0.52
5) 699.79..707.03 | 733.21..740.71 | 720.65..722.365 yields 0.02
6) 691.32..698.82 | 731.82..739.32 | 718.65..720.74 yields 0.15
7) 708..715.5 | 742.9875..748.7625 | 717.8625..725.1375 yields -0.17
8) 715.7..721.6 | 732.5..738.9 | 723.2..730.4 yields 0.05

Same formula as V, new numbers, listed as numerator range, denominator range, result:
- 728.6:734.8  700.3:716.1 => 0.99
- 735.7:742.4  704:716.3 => 1.03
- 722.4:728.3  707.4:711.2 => 1.05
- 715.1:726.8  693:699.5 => 0.93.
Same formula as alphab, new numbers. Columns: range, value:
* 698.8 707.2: 15.31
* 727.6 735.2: 12.96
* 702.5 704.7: 12.73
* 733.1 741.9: 13.48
